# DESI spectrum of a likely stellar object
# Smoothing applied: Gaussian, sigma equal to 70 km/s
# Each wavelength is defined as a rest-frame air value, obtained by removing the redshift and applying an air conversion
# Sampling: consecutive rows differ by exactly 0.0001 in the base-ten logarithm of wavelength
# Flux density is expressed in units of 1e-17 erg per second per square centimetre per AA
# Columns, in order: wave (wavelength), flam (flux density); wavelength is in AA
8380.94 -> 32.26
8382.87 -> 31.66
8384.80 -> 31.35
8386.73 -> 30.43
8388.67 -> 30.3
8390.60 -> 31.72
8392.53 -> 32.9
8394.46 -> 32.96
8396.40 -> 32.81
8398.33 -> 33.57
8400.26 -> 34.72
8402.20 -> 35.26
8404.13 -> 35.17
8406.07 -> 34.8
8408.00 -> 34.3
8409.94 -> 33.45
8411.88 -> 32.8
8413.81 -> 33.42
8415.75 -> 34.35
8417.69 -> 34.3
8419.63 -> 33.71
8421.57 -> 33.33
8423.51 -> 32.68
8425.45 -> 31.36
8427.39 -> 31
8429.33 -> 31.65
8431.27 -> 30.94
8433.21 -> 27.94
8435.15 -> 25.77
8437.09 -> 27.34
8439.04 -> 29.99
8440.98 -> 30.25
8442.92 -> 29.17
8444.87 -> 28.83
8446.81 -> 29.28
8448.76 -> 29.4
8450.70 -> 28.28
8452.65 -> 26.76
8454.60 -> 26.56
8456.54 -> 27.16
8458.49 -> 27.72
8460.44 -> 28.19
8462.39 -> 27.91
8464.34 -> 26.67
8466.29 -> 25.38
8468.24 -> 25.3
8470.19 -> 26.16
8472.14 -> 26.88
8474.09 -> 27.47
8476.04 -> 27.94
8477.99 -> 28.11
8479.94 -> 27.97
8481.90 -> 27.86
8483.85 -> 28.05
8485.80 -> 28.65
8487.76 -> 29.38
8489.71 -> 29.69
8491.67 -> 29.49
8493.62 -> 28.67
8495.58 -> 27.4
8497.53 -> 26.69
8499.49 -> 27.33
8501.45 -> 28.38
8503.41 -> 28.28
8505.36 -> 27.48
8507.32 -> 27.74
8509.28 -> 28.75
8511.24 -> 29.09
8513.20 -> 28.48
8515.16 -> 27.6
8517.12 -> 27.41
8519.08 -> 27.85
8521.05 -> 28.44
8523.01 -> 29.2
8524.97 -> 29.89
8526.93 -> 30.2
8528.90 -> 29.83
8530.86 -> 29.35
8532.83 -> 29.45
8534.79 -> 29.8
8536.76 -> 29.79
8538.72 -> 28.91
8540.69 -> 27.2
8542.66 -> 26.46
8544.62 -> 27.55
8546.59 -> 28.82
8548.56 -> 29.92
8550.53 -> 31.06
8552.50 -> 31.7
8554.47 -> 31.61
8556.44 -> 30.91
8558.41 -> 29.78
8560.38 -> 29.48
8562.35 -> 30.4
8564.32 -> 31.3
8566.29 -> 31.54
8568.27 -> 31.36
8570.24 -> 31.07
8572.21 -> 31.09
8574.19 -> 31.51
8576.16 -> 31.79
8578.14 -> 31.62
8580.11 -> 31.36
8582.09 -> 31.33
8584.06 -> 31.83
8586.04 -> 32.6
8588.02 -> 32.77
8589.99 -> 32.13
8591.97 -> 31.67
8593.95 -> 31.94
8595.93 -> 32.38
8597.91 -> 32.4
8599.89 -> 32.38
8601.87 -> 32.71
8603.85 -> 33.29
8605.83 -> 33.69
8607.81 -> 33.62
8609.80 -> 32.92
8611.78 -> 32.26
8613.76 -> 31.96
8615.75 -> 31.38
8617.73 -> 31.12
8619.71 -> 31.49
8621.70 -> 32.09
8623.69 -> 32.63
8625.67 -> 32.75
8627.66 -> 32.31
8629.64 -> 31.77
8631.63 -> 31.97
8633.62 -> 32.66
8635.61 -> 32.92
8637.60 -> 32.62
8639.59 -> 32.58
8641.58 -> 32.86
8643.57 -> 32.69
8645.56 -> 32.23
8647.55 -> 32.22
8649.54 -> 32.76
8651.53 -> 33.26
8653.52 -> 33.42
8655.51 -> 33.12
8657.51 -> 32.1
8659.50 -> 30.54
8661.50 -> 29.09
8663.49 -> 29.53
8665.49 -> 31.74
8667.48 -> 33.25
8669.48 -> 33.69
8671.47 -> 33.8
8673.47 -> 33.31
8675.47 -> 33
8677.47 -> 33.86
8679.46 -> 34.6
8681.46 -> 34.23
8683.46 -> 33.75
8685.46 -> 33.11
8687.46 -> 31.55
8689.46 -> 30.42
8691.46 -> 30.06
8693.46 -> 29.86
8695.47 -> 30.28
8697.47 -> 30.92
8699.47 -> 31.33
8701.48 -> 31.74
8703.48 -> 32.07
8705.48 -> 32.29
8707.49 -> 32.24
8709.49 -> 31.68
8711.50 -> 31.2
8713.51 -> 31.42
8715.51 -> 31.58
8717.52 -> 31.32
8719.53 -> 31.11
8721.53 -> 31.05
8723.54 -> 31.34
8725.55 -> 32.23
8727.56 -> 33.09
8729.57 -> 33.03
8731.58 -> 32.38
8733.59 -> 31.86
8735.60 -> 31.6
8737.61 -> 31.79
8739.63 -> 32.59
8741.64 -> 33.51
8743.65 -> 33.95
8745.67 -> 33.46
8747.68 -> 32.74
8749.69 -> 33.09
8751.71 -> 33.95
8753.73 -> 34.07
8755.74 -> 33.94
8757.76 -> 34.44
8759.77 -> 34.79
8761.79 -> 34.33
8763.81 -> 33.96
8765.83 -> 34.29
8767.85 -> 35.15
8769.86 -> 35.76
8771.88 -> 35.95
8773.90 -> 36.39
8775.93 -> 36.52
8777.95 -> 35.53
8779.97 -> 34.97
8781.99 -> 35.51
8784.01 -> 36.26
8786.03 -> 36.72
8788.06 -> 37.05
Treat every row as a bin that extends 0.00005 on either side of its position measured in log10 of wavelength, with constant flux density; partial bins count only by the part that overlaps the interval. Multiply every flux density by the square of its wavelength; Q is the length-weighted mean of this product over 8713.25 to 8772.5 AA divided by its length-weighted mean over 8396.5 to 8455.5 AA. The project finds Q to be 1.14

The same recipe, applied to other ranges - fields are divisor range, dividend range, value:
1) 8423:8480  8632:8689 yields 1.21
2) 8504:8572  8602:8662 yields 1.12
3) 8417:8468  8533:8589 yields 1.07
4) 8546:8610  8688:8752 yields 1.04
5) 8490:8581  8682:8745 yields 1.13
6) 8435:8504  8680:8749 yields 1.21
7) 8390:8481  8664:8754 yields 1.14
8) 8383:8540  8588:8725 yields 1.13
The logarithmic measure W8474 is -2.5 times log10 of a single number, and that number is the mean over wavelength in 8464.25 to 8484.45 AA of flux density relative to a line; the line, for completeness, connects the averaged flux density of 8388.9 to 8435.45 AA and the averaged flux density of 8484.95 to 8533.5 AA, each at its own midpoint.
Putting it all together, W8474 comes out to 0.11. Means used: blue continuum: 32.8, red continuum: 28.6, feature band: 27.1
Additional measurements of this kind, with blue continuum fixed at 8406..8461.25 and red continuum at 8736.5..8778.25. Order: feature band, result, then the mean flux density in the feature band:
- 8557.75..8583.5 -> 0.03 mag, 31.1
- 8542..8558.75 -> 0.07 mag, 29.8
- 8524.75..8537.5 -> 0.07 mag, 29.7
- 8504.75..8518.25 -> 0.12 mag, 28.1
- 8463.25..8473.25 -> 0.18 mag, 26.1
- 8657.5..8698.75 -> 0.04 mag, 32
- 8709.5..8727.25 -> 0.08 mag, 31.5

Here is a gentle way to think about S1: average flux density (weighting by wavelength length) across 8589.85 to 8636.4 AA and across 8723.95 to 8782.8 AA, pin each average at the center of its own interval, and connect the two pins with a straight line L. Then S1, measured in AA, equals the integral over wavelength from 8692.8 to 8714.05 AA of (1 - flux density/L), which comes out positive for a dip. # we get 1.3 AA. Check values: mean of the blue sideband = 32.3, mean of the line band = 31.4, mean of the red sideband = 33.9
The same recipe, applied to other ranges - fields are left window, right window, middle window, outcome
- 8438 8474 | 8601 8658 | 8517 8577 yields 0.81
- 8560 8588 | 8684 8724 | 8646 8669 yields -0.43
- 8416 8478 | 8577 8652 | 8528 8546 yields 1.20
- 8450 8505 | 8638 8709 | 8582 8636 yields -2.85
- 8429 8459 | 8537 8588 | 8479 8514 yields 1.32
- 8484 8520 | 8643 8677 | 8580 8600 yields -1.02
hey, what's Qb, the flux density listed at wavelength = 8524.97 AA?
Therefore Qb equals 29.89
